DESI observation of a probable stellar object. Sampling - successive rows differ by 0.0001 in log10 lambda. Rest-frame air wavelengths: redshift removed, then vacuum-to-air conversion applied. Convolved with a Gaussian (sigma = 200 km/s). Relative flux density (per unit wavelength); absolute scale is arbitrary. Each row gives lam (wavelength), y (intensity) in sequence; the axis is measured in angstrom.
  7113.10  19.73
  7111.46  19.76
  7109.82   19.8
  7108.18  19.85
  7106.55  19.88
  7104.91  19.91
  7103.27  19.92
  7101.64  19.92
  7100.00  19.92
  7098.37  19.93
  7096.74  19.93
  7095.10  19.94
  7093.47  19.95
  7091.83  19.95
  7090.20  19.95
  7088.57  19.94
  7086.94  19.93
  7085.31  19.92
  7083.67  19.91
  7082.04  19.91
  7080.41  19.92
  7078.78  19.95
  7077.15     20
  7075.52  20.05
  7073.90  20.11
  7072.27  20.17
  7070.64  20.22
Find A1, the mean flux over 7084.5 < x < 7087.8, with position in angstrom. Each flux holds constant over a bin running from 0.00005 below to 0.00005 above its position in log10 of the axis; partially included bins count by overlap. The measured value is 19.9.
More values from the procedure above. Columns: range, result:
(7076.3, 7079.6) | 20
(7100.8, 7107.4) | 19.9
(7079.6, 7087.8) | 19.9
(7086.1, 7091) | 20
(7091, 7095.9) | 19.9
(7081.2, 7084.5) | 19.9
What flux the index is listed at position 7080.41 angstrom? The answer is 19.92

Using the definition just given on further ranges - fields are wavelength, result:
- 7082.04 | 19.91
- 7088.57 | 19.94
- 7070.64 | 20.22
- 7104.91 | 19.91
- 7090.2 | 19.95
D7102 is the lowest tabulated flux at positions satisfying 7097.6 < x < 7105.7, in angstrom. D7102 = 19.91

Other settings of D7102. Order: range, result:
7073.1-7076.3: 20.05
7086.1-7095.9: 19.93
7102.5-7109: 19.85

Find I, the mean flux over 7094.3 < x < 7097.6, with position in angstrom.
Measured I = 19.9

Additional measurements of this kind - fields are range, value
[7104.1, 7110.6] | 19.9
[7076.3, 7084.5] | 19.9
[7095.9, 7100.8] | 19.9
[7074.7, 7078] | 20.1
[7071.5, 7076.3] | 20.1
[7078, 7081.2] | 19.9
